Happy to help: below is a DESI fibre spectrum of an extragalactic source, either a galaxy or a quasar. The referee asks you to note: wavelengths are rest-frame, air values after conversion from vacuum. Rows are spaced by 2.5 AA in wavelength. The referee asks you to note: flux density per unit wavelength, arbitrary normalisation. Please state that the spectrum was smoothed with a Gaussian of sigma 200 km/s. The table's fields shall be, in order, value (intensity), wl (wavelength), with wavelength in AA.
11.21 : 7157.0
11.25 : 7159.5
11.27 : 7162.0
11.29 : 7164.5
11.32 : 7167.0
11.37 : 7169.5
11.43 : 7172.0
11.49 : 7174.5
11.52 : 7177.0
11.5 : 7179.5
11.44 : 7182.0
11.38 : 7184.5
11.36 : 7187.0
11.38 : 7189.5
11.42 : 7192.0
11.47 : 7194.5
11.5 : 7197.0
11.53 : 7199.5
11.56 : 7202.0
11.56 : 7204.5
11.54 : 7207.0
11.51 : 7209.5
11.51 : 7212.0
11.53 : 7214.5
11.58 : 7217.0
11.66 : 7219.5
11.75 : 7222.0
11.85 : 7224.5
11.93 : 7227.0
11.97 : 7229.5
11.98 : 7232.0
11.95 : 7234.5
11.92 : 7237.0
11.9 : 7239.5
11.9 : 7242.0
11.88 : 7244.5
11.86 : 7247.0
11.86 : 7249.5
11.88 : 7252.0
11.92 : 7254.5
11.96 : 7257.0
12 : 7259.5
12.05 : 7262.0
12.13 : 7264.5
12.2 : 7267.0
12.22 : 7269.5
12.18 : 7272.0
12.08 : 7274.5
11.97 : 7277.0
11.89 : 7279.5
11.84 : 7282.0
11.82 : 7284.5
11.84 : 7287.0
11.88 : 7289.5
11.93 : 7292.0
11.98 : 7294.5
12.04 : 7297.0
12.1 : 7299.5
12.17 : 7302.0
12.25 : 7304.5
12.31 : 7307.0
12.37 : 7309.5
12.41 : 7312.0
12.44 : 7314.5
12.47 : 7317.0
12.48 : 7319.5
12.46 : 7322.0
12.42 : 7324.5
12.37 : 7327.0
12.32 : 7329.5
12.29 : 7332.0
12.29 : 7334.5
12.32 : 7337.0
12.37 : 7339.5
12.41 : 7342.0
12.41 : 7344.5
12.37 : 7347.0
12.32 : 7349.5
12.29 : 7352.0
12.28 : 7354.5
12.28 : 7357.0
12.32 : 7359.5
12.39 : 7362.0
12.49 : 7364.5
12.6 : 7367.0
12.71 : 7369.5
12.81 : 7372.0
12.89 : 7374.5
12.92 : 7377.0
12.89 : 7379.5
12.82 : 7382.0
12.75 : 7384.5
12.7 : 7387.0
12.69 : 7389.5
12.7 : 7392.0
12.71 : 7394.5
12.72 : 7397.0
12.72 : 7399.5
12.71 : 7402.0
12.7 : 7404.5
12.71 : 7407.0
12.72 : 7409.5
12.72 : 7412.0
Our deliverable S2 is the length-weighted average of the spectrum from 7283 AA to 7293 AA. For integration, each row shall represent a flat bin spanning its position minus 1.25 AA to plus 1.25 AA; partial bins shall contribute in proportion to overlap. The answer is 11.9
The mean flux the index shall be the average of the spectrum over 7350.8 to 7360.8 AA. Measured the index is 12.3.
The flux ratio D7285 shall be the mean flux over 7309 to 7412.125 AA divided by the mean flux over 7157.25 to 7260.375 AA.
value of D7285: 1.08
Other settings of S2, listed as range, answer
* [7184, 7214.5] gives 11.5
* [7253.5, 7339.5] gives 12.2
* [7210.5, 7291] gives 11.9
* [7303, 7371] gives 12.4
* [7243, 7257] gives 11.9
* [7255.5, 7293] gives 12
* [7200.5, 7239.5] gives 11.7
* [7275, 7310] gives 12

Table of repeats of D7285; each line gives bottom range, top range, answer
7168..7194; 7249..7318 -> 1.06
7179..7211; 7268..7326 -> 1.06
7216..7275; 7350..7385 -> 1.05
